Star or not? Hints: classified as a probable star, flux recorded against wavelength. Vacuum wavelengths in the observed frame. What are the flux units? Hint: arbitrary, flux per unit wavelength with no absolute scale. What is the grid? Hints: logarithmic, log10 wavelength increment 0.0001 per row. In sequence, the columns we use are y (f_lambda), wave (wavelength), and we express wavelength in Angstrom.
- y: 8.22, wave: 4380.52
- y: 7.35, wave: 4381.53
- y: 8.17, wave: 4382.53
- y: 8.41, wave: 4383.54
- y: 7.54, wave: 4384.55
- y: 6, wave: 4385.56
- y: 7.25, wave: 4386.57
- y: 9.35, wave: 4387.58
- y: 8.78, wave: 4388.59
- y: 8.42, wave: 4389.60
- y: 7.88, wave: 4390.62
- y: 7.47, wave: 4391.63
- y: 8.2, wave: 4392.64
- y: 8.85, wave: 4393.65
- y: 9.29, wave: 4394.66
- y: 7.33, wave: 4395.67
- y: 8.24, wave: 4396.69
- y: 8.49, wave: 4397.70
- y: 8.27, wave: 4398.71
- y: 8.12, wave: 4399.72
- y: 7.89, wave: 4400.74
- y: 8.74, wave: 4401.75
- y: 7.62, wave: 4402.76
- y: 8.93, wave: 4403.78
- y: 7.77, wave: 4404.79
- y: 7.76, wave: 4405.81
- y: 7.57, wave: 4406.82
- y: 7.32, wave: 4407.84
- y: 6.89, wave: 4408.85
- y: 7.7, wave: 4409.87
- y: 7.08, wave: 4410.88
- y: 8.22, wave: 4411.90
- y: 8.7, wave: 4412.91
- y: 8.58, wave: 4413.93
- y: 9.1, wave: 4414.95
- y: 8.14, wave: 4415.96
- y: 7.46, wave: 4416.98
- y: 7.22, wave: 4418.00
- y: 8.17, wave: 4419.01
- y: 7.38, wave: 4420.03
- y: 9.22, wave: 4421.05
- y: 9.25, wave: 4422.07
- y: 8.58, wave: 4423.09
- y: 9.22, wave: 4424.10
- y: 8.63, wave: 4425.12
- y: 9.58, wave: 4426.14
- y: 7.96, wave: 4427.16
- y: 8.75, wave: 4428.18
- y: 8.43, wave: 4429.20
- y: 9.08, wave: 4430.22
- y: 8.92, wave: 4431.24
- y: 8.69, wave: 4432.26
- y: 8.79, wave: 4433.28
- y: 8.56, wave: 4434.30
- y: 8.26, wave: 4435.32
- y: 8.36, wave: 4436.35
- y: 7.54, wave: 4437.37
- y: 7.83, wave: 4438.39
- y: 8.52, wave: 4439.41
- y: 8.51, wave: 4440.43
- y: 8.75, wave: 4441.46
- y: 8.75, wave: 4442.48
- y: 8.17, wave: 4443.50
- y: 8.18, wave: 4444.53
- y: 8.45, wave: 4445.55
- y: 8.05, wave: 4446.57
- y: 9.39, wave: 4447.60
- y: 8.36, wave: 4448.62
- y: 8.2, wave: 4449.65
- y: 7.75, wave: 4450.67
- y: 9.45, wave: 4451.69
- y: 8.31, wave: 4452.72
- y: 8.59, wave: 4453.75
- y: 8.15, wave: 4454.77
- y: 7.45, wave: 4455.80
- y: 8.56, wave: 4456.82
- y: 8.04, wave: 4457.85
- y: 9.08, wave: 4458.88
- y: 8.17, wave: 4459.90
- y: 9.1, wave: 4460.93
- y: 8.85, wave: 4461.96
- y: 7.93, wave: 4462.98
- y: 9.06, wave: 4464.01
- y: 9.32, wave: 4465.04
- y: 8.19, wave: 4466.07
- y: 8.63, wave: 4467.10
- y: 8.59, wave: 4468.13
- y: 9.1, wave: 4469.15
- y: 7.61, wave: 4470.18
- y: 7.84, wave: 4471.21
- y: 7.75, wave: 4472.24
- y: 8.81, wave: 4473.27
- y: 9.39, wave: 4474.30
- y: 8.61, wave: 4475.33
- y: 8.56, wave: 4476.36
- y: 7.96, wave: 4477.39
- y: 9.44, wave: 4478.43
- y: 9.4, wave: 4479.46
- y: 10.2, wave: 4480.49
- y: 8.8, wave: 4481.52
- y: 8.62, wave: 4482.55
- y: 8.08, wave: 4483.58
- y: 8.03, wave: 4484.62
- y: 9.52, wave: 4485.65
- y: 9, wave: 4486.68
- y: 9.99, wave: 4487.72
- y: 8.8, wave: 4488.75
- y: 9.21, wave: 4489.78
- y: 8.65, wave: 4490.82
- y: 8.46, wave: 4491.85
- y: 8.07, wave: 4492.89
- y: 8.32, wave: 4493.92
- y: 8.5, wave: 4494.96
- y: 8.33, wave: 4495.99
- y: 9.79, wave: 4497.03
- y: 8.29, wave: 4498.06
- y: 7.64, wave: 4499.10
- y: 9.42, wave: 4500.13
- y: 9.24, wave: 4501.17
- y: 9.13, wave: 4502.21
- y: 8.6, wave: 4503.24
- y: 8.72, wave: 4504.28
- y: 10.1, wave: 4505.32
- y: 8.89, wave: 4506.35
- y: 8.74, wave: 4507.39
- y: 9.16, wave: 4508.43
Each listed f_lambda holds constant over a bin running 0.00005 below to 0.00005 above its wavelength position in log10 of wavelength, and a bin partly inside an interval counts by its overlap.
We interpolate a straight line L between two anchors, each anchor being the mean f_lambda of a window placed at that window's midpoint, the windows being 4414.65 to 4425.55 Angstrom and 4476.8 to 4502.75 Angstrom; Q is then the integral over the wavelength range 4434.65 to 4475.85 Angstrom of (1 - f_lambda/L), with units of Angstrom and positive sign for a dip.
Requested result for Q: 0.82 Angstrom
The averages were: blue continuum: 8.39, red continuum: 8.83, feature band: 8.44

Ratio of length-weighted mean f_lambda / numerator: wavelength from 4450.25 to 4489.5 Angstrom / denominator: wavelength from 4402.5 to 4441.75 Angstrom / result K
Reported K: 1.0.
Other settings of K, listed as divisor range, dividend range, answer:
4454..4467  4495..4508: 1.05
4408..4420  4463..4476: 1.08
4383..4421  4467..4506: 1.09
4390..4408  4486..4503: 1.09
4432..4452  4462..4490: 1.04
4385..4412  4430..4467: 1.06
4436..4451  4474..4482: 1.08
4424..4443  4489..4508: 1.03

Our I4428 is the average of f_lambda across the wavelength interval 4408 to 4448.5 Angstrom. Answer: 8.38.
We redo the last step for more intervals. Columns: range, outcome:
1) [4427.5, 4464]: 8.46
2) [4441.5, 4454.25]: 8.48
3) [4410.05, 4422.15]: 8.16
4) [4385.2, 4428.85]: 8.18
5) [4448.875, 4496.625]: 8.62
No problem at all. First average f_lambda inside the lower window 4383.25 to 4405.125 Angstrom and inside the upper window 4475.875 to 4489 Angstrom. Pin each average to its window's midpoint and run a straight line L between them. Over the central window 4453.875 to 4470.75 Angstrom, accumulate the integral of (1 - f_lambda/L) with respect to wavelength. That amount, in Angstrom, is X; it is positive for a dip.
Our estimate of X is 0.5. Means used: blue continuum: 8.13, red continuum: 8.96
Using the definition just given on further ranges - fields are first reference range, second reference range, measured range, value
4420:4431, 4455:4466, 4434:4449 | 0.5 Angstrom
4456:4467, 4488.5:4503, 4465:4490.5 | -0.4 Angstrom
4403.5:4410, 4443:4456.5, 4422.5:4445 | -1.3 Angstrom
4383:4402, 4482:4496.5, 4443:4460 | 0.2 Angstrom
